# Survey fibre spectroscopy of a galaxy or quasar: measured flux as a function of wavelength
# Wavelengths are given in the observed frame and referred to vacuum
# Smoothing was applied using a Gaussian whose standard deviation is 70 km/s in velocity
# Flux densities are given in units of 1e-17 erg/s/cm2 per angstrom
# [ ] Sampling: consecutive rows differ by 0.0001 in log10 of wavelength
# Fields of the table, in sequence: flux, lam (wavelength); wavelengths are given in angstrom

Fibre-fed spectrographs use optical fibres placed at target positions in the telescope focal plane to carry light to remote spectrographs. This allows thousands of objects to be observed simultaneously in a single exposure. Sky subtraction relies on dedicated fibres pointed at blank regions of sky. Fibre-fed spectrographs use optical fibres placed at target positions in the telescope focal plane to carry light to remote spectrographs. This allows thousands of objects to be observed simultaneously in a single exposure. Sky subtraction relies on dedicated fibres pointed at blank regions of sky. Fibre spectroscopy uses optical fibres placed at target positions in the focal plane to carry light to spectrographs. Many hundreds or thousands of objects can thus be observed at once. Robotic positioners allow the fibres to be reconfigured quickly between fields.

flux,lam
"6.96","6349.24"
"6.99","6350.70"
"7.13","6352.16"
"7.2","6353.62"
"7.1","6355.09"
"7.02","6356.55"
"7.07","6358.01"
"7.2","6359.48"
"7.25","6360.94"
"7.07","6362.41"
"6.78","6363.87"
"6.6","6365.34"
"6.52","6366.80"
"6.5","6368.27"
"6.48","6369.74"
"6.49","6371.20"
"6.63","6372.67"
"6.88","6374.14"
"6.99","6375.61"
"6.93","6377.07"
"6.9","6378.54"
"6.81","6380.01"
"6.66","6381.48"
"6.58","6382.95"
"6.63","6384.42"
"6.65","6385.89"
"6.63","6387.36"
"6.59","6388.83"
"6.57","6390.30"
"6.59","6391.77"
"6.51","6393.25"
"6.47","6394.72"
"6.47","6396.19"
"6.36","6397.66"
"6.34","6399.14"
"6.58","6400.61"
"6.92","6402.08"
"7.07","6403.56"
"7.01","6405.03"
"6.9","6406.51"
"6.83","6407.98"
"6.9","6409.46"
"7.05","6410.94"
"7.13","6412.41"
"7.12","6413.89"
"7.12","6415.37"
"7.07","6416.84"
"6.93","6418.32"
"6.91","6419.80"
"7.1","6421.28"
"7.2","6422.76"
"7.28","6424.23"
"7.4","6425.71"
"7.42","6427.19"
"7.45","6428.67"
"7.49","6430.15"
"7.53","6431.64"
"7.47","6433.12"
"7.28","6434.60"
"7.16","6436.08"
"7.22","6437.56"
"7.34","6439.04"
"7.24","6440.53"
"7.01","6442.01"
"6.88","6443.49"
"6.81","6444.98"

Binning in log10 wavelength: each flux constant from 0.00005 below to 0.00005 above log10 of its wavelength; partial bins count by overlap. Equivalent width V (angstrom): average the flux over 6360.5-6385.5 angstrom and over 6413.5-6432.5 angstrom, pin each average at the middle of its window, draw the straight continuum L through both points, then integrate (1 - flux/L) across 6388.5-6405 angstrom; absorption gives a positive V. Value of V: 0.9 angstrom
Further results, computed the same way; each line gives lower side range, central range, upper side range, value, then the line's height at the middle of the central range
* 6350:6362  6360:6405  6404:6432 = 2.8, 7.13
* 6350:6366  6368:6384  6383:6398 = 0.1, 6.77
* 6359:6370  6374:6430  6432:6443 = 1.3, 7.03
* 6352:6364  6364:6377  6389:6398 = 0.4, 6.9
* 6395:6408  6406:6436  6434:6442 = -0.8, 6.99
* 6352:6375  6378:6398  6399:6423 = 0.9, 6.91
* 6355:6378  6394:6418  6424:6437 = 1.1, 7.18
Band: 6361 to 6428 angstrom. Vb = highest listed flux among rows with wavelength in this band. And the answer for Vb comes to 7.42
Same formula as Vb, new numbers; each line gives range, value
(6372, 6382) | 6.99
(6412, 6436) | 7.53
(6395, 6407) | 7.07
